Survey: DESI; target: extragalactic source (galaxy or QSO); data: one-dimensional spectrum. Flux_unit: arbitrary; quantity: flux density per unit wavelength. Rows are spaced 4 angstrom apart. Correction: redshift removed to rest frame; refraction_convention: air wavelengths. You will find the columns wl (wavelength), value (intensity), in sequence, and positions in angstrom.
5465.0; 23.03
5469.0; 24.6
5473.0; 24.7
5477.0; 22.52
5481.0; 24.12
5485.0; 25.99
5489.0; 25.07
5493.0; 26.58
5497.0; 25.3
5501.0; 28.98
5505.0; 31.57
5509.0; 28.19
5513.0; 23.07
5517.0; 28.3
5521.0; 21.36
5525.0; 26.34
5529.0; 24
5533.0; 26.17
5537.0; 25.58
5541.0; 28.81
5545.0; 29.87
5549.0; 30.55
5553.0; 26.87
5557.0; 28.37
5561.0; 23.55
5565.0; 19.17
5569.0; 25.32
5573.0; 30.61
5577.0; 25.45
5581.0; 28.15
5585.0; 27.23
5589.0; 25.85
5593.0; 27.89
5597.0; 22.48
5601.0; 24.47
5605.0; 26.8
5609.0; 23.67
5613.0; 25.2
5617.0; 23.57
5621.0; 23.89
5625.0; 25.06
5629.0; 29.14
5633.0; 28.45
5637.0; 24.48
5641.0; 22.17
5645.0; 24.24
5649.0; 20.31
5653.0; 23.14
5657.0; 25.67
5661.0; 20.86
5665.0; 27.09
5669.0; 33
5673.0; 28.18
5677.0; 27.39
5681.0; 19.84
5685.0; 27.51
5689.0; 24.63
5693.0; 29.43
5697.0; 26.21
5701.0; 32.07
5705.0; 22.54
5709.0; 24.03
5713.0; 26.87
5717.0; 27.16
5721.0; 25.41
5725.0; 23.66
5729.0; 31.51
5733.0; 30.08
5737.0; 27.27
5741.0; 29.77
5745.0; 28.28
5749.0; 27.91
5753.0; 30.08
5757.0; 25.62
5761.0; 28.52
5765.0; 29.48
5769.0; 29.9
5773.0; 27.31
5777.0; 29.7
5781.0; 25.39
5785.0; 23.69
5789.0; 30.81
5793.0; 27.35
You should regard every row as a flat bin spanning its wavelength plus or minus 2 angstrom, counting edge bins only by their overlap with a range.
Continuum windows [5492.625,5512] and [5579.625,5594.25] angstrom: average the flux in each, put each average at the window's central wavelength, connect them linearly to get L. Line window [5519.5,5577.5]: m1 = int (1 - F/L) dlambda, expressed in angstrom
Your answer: 2.9 angstrom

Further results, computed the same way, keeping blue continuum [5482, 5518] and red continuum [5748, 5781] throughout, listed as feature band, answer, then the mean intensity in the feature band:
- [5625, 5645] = 1.4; 25.8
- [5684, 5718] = 1.6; 26.7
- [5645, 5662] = 3.0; 22.8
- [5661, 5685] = 1.1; 26.6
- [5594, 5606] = 1.2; 24.7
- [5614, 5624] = 1.3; 24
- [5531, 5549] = -0.5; 27.9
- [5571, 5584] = -0.3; 28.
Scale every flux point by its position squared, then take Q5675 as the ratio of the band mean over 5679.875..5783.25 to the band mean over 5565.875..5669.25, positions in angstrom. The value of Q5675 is 1.12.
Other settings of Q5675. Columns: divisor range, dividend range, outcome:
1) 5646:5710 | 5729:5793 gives 1.13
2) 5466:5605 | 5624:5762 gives 1.08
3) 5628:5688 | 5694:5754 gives 1.11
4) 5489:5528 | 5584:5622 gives 0.98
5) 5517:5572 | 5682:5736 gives 1.10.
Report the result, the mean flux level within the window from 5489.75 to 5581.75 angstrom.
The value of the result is 26.6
